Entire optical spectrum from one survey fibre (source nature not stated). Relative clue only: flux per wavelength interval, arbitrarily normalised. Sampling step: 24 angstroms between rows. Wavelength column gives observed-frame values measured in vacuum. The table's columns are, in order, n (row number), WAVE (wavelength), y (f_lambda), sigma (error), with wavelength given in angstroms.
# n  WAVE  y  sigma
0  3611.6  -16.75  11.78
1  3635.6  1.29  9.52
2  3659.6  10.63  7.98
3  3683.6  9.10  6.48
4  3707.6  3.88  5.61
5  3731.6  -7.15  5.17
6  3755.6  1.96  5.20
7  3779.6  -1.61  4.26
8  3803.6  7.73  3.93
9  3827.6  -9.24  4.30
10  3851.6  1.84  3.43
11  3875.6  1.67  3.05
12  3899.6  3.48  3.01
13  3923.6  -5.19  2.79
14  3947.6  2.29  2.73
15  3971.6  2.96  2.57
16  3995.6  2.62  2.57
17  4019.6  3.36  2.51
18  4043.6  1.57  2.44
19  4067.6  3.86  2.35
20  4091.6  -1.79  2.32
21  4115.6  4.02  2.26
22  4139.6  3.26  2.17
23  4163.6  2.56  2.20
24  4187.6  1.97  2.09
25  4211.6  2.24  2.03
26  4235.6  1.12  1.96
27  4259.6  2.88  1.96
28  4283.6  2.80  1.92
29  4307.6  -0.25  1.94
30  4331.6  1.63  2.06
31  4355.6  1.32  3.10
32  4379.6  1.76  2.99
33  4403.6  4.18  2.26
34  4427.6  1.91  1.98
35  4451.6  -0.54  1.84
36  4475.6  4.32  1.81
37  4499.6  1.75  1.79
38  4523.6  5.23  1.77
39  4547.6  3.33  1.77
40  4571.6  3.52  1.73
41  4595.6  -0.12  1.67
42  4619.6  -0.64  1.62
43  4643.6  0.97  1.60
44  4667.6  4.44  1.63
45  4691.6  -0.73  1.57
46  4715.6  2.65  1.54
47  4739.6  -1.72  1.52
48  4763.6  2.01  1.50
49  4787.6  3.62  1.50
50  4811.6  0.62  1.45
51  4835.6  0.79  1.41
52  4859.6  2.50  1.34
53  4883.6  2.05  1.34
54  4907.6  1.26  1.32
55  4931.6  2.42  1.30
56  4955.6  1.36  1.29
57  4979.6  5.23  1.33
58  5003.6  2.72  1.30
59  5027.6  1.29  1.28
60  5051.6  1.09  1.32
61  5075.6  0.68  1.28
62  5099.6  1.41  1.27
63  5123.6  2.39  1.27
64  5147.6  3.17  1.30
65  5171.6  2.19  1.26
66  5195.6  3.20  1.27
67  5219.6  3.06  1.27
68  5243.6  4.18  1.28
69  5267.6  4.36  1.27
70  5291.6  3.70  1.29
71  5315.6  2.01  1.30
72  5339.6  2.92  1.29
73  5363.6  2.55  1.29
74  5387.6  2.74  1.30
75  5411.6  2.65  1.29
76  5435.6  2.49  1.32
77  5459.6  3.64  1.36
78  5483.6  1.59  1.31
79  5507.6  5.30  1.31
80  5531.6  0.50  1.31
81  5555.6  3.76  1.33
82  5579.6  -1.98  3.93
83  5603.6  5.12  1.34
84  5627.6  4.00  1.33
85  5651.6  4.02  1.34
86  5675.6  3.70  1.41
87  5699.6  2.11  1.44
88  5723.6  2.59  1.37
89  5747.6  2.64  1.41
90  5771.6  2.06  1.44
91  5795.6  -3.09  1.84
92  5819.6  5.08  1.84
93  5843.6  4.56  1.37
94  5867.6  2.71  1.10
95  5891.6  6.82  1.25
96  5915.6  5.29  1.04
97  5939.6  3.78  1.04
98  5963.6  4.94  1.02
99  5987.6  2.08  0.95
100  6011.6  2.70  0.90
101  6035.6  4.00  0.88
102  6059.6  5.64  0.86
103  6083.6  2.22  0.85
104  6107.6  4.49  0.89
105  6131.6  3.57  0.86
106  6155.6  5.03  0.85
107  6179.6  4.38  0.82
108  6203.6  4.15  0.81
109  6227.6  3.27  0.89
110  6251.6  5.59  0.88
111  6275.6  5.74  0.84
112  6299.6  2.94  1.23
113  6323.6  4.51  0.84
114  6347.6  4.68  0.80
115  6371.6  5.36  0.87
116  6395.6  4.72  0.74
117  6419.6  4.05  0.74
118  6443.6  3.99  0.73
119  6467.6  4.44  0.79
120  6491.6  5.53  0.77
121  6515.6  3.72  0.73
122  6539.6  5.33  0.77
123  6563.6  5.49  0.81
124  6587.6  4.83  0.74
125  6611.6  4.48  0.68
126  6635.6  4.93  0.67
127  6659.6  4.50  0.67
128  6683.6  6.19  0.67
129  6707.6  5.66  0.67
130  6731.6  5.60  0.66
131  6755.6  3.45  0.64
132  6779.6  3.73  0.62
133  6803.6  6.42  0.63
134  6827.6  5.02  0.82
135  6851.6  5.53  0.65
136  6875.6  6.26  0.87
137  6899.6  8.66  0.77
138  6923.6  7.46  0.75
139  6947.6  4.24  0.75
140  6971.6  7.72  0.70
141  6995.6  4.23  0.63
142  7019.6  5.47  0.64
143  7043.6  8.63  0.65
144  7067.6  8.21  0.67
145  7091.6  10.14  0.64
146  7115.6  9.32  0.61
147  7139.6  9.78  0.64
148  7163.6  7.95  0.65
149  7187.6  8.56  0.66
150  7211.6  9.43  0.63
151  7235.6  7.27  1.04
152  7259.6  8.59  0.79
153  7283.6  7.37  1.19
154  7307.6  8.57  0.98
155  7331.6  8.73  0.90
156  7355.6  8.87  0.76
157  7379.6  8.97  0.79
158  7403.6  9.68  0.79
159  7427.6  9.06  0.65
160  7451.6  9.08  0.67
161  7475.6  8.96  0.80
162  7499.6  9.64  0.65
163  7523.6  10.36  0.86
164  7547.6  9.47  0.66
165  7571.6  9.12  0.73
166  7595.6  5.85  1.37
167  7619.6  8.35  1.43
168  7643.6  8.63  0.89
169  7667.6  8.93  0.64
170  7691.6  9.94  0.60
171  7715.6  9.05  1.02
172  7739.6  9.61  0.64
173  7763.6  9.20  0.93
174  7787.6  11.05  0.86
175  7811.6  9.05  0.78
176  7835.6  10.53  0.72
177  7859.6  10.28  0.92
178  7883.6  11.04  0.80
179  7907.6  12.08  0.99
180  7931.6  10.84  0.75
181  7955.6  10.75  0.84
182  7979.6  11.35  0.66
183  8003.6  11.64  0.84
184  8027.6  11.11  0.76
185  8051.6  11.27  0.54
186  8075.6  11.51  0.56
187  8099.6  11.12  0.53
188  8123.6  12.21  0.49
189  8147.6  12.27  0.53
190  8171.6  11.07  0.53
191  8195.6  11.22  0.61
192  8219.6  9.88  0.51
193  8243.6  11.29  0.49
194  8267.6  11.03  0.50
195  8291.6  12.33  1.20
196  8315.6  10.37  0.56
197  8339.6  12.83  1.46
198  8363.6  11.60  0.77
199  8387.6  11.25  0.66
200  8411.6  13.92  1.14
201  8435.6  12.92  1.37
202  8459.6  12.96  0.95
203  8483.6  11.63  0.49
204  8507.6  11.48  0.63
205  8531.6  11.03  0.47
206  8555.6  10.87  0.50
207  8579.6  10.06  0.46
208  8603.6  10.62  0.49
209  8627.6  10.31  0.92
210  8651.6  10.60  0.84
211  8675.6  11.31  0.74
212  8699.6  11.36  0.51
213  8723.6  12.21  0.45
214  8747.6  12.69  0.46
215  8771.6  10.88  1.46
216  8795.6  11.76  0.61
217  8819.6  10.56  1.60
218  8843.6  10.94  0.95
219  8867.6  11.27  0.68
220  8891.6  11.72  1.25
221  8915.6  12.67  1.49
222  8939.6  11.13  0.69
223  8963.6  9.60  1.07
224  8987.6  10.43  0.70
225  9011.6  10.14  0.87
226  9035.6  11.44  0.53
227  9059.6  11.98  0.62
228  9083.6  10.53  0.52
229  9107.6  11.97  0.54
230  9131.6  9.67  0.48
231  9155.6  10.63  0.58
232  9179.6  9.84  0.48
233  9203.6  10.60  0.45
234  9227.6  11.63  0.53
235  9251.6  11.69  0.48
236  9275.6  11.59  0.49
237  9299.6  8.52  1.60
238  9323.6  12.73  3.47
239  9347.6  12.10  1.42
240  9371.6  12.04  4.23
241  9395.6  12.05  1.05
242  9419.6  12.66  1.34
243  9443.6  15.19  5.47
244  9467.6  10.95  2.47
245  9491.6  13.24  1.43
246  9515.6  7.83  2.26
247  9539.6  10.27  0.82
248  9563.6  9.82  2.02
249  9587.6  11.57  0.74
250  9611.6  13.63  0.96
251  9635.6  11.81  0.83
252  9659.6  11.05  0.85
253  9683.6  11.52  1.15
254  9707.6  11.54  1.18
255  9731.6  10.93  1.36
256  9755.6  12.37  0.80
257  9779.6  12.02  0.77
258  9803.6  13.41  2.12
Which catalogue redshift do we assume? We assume 0.765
